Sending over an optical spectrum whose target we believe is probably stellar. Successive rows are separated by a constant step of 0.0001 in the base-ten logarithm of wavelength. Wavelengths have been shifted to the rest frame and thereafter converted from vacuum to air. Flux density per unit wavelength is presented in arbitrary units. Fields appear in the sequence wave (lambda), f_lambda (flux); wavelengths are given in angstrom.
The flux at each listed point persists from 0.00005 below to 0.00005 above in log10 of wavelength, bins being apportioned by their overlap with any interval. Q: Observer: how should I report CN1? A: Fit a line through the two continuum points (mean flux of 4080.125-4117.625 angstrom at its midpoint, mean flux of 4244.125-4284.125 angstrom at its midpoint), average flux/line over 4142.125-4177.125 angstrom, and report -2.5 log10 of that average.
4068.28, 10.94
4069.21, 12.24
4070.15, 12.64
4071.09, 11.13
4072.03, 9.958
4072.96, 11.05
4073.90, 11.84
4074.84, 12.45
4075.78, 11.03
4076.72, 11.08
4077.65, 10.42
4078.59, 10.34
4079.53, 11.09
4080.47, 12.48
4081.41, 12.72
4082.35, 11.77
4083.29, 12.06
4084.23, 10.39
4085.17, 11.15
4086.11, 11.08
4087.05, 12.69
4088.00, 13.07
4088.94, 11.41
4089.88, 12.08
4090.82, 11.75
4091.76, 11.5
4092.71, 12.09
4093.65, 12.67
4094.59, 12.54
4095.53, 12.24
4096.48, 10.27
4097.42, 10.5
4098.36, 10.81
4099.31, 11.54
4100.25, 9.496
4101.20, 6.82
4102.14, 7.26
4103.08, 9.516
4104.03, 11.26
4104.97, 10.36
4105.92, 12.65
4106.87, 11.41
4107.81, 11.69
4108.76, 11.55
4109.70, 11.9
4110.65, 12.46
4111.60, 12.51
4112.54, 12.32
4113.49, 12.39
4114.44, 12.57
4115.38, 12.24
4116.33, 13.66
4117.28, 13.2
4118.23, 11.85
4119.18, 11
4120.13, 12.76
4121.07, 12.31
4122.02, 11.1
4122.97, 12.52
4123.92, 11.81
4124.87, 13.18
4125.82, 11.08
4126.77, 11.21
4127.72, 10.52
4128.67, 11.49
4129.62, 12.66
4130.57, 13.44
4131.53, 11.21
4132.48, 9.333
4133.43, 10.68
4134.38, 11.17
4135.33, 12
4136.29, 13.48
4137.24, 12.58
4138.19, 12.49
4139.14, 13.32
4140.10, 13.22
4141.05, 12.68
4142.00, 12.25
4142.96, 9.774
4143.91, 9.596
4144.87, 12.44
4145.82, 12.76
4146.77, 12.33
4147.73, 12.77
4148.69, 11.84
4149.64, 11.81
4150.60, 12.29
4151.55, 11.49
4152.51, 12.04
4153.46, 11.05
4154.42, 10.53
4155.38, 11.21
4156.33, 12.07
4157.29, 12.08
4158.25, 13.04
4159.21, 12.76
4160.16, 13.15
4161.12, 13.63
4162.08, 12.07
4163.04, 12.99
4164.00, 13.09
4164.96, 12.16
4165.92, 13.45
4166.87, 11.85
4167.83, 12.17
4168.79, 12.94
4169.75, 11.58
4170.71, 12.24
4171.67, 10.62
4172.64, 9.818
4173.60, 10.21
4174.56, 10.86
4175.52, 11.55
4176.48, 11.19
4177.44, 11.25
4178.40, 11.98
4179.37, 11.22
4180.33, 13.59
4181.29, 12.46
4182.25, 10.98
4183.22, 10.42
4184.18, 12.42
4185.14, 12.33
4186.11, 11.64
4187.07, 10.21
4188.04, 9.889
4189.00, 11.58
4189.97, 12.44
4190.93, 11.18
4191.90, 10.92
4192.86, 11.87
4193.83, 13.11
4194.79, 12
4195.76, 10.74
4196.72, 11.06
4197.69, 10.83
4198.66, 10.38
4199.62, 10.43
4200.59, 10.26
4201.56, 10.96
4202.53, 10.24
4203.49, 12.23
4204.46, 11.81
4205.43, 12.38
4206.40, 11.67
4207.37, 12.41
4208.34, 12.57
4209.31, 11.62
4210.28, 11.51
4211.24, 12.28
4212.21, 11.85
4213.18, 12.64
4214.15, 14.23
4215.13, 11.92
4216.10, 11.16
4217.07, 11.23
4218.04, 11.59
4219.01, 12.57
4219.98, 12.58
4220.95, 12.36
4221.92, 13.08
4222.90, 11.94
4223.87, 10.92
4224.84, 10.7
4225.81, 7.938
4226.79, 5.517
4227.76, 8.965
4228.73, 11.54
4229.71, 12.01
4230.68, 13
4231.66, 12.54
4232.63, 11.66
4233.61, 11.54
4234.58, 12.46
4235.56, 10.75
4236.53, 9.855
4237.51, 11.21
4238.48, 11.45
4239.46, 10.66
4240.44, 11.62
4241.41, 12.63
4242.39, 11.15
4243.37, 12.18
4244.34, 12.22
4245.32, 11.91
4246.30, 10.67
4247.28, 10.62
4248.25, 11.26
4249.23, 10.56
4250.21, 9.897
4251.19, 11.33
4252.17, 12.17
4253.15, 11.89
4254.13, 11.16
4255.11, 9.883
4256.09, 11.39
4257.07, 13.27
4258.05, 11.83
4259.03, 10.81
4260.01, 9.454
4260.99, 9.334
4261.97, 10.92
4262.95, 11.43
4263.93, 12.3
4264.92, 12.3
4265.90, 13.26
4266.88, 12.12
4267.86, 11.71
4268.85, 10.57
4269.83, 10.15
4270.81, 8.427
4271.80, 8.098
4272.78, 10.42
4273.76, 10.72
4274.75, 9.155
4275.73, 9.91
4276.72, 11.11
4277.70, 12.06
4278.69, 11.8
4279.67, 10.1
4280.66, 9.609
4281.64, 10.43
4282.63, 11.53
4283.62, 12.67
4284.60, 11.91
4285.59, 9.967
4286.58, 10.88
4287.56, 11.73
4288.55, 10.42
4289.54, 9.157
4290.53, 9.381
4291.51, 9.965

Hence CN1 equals -0.05 mag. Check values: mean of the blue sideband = 11.5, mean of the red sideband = 11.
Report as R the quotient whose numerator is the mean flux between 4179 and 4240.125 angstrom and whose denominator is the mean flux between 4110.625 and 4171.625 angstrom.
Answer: 0.9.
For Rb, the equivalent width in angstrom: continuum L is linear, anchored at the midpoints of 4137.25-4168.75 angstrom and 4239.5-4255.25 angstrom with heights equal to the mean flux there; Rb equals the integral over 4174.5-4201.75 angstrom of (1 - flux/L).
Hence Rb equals 1.2 angstrom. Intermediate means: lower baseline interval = 12.2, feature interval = 11.4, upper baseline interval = 11.3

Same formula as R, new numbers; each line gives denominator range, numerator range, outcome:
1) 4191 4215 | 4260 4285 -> 0.93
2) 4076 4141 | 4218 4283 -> 0.95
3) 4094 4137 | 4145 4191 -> 1.03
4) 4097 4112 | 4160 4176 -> 1.12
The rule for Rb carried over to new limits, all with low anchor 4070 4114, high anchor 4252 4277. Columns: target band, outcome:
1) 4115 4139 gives -1.5 angstrom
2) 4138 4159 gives -1.4 angstrom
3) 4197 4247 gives -2.0 angstrom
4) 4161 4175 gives -1.0 angstrom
